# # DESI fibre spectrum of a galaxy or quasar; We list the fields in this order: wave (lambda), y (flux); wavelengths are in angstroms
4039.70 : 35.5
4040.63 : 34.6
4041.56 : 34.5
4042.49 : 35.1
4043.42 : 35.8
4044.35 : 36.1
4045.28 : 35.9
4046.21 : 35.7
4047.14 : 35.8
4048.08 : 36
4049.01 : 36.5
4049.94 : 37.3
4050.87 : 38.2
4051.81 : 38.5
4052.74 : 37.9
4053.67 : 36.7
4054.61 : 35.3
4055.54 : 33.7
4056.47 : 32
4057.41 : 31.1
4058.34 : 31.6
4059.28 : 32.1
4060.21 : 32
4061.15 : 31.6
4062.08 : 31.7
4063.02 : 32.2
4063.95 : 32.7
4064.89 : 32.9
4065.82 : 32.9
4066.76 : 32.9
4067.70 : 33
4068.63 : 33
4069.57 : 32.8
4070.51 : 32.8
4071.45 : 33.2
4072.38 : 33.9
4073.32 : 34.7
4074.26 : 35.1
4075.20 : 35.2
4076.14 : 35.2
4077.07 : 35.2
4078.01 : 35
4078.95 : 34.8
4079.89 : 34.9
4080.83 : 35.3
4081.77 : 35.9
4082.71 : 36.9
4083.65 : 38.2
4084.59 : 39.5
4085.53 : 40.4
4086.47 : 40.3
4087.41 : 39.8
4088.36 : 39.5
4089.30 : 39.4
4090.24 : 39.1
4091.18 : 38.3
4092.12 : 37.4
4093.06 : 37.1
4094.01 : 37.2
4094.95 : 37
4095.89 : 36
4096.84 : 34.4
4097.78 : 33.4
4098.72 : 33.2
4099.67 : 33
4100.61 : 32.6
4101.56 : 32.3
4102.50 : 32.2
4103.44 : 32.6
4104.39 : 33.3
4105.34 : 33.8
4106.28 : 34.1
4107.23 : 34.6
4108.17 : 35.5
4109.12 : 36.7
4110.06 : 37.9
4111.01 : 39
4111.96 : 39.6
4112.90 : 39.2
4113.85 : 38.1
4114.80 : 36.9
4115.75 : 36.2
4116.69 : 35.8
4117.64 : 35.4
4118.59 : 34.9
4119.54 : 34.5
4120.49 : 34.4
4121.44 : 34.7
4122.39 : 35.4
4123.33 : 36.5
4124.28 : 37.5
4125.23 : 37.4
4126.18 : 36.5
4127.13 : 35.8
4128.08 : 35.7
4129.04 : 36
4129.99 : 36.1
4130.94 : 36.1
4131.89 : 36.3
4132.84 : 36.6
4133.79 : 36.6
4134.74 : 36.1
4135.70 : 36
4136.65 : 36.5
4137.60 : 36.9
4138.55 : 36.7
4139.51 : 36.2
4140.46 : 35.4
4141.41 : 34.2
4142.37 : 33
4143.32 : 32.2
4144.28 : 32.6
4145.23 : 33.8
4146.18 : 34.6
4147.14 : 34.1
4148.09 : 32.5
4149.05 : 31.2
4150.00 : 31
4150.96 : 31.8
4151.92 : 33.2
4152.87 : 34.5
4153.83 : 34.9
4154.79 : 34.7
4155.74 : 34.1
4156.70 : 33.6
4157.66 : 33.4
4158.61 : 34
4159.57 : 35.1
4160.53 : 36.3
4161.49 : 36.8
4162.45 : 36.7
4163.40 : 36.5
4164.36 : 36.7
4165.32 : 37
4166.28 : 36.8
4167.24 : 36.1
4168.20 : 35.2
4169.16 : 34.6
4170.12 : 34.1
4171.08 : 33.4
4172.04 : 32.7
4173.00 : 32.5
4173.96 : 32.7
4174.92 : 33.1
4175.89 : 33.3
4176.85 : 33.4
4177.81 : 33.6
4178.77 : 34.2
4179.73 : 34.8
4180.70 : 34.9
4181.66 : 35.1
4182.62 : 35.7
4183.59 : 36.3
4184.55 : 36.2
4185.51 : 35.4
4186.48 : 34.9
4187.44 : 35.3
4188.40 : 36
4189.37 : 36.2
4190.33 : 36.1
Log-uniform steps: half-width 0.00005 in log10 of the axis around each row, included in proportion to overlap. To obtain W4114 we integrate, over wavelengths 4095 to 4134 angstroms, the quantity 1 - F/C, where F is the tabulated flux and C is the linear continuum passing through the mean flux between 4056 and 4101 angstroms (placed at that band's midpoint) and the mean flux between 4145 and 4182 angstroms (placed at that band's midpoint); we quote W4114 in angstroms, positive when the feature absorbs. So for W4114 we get -1.0 angstroms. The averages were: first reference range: 35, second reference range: 34.3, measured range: 35.5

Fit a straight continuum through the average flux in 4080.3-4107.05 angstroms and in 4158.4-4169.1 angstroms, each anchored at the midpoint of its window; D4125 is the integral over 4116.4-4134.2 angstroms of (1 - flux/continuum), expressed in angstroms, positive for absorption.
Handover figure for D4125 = 0.1 angstroms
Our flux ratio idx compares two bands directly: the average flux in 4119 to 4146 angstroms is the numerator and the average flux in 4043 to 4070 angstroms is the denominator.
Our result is 1.0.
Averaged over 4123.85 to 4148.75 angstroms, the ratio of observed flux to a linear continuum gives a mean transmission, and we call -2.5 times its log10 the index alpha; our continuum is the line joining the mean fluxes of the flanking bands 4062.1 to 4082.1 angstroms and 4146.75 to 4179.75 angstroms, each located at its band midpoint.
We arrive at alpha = -0.04 mag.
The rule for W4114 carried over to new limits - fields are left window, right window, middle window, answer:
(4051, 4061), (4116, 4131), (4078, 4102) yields -1.13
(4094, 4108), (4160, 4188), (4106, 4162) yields -1.56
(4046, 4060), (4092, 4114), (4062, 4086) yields 0.38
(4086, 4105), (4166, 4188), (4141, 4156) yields 0.74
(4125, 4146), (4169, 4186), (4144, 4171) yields 0.26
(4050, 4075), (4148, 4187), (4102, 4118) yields -0.88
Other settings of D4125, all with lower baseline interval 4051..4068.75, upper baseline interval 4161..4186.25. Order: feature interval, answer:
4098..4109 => 0.2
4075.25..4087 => -1.1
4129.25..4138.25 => -0.5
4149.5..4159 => 0.3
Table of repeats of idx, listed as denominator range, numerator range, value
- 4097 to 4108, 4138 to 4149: 1.02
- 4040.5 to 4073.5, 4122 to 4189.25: 1.02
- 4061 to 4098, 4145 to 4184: 0.97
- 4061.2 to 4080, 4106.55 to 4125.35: 1.08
